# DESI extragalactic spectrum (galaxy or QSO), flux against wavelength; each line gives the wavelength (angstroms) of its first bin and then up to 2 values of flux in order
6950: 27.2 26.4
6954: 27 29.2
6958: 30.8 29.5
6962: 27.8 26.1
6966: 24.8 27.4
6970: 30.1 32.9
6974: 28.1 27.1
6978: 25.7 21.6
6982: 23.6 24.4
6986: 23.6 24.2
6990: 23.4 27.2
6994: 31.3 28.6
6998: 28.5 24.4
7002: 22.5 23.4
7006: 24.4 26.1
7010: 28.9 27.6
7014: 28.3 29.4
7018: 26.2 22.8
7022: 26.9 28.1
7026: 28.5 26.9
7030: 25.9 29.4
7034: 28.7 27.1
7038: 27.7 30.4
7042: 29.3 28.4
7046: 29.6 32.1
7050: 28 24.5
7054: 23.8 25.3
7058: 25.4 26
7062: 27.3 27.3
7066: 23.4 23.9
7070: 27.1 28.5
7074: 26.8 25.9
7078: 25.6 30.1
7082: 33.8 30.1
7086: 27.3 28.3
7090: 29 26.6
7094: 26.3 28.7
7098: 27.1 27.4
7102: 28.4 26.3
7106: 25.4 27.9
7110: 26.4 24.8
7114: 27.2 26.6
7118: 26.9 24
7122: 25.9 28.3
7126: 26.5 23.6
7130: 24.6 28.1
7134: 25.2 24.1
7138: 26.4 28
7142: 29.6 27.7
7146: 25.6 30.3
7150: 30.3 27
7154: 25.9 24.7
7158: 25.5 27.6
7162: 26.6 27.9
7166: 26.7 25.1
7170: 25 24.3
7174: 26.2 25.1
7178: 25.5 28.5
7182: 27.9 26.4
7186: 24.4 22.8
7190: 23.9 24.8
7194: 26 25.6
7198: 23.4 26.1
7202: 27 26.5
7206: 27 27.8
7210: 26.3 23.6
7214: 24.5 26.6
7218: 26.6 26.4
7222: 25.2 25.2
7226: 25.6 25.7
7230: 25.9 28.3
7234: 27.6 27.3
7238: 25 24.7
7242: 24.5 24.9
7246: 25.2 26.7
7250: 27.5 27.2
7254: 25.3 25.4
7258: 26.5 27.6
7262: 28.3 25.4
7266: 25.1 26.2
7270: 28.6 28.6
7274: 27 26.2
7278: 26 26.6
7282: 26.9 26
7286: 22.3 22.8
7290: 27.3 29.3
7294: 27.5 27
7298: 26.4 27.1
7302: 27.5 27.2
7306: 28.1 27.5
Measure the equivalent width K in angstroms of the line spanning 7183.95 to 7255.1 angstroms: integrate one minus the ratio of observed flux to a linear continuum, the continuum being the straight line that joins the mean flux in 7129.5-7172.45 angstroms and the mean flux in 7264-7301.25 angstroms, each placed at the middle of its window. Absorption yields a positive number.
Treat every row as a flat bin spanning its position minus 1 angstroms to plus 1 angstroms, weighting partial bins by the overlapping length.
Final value 2.2 angstroms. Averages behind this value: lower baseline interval 26.7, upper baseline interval 26.5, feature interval 25.8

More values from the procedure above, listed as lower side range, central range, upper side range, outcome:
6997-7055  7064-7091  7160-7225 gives -0.93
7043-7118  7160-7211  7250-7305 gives 1.83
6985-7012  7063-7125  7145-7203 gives -2.68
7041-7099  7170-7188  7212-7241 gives 0.41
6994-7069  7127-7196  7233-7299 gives 1.04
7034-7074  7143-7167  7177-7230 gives -0.87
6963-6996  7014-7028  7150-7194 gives -0.41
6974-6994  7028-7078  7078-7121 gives -1.17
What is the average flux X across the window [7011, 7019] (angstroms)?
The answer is 27.9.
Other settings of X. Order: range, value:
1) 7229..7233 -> 27.1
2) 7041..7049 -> 29.9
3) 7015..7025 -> 26.7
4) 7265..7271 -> 26.6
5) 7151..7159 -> 25.8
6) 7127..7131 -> 24.1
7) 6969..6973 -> 31.5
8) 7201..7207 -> 26.8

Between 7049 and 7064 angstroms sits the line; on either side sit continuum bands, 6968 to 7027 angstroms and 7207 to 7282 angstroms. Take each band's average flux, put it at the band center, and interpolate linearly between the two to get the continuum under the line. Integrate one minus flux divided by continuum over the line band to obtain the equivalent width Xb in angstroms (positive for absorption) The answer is 0.33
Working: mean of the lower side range 26.5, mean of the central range 25.9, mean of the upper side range 26.3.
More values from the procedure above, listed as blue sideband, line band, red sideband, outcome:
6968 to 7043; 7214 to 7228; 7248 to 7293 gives 0.4 angstroms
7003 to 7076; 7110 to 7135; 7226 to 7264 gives 0.7 angstroms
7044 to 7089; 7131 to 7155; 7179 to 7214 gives -0.9 angstroms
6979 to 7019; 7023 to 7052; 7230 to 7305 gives -2.8 angstroms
